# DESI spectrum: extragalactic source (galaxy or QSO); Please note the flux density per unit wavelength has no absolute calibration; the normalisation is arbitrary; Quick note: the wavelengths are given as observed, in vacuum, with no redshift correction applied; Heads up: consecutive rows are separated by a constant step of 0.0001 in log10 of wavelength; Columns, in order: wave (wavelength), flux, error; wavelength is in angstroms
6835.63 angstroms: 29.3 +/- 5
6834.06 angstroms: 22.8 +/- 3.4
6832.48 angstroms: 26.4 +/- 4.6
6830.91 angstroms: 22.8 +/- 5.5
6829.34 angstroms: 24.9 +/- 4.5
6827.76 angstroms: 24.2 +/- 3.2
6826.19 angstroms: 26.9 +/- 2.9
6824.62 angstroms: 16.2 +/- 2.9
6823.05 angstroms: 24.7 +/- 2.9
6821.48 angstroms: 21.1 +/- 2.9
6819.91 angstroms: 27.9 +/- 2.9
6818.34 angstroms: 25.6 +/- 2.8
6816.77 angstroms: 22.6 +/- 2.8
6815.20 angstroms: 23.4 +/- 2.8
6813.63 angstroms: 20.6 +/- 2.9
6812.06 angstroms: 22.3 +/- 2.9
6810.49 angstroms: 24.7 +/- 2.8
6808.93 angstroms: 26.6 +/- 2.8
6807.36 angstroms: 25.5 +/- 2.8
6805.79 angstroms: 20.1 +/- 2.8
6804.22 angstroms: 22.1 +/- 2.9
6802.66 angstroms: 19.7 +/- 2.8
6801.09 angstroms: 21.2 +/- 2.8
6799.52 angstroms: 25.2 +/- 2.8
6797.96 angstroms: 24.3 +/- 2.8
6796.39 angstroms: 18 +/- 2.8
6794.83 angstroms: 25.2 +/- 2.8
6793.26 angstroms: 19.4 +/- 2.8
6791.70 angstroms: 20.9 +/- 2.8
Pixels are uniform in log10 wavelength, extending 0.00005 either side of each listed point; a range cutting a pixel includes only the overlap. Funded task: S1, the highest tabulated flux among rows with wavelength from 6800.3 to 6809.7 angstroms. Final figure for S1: 26.6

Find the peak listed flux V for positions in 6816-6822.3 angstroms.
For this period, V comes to 27.9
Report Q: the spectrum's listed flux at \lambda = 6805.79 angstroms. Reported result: 20.1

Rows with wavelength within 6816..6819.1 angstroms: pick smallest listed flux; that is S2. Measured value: 22.6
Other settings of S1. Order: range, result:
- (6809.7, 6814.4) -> 24.7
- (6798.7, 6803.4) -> 25.2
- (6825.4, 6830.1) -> 26.9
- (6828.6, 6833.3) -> 26.4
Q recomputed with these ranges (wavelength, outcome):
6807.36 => 25.5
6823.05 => 24.7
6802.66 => 19.7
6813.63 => 20.6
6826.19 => 26.9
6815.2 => 23.4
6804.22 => 22.1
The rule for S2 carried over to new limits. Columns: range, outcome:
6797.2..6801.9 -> 21.2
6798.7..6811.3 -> 19.7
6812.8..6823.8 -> 20.6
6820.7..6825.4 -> 16.2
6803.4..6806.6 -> 20.1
